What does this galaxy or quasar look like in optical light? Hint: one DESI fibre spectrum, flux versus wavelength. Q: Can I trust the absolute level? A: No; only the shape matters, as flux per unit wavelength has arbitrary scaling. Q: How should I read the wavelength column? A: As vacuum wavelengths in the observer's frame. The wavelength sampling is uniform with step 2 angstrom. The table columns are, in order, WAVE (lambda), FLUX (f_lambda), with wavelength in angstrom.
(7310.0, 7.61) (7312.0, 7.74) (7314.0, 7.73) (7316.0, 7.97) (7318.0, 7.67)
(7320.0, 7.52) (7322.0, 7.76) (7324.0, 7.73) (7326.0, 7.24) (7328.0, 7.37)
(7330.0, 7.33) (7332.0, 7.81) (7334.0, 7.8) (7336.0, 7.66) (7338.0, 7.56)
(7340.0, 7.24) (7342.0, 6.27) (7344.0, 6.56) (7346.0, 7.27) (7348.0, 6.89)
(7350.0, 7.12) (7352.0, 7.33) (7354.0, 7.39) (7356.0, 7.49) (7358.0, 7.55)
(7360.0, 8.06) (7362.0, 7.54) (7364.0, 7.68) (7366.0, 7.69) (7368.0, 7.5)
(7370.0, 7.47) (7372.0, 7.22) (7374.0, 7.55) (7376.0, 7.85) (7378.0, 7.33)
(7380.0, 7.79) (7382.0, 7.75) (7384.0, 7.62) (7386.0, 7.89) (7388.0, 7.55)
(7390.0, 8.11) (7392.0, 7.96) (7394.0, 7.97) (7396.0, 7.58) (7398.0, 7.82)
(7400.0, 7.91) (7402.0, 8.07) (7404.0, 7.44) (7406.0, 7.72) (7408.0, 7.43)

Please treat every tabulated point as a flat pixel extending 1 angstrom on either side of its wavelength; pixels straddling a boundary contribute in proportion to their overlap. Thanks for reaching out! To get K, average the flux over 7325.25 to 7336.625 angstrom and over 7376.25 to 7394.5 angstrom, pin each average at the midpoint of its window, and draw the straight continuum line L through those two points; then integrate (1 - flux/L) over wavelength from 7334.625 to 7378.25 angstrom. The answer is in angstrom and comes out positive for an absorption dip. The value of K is 1.5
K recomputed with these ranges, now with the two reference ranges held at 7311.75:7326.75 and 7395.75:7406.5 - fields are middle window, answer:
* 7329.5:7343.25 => 0.6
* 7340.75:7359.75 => 1.4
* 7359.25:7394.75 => 0.2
